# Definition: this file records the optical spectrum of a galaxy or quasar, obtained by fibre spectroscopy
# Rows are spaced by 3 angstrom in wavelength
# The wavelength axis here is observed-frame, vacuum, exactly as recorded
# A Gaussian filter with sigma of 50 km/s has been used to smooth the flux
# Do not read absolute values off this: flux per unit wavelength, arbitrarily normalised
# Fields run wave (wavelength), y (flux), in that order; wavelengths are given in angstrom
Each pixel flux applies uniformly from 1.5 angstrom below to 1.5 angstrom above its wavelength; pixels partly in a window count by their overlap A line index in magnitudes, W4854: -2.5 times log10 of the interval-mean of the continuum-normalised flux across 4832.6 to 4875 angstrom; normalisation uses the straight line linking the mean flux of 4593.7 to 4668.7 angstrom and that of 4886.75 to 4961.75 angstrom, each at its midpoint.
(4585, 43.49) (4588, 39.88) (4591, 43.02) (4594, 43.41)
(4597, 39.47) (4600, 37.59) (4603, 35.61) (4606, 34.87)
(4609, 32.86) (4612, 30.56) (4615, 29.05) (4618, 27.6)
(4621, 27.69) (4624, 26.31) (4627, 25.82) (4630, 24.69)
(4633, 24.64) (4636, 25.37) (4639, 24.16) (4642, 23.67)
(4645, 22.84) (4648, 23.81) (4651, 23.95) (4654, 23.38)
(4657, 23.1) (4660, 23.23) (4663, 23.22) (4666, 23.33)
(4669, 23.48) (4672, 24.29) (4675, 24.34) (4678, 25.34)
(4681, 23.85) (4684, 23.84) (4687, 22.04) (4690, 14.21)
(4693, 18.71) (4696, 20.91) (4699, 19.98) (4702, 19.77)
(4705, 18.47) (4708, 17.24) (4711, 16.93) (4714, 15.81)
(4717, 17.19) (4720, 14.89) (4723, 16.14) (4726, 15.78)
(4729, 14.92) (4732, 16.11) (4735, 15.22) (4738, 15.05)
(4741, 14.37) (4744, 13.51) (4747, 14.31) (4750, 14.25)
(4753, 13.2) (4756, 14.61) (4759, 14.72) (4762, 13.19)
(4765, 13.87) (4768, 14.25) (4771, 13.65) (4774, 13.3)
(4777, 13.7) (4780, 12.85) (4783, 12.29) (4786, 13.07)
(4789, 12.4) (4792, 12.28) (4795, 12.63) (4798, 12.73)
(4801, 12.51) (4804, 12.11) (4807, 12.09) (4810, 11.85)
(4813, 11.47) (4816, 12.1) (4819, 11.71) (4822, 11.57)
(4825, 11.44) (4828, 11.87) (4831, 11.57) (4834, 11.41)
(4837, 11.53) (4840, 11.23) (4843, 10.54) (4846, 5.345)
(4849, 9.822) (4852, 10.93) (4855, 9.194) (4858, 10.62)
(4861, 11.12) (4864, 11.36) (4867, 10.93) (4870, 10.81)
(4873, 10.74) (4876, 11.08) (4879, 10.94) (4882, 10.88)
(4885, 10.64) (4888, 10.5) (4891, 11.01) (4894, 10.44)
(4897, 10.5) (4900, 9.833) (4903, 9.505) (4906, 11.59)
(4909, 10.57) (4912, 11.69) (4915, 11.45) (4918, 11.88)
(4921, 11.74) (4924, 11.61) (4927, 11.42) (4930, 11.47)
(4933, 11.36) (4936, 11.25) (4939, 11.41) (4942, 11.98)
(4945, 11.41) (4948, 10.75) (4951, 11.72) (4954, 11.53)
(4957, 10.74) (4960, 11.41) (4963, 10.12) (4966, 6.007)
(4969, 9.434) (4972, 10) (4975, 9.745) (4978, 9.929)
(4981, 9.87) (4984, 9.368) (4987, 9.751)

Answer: 0.40 mag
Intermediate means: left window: 27.7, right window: 11.1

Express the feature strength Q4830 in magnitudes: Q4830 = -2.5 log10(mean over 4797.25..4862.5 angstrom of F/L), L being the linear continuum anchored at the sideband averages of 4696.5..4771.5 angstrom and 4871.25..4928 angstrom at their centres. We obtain 0.16 mag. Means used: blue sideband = 15.6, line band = 11.1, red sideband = 10.9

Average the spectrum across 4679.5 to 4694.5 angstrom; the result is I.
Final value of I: 20.5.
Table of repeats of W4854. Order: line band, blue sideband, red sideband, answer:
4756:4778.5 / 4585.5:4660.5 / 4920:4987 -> 0.471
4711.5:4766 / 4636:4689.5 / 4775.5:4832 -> 0.170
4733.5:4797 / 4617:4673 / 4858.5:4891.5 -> 0.260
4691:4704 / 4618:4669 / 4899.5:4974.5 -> 0.122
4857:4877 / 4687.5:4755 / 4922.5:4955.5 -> 0.190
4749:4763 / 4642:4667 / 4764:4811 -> 0.098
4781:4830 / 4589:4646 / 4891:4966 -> 0.474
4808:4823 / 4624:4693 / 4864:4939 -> 0.293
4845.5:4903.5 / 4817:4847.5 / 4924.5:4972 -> 0.042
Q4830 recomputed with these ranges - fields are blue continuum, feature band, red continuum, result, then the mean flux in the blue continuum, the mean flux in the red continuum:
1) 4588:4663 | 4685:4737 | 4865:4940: 0.33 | 29.1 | 11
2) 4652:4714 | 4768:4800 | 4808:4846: 0.11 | 21.4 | 11.3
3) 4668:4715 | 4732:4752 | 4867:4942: 0.25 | 20.6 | 11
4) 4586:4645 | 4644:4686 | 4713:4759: 0.03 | 31.3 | 15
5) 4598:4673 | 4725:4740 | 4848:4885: 0.29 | 26.7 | 10.7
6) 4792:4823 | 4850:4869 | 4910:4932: 0.11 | 12.1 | 11.6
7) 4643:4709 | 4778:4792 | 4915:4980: 0.35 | 22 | 10.8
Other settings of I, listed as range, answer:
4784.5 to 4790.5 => 12.7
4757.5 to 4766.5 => 13.9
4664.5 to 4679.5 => 24.2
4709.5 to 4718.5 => 16.6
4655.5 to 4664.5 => 23.2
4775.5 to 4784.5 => 12.9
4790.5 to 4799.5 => 12.5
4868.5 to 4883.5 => 10.9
